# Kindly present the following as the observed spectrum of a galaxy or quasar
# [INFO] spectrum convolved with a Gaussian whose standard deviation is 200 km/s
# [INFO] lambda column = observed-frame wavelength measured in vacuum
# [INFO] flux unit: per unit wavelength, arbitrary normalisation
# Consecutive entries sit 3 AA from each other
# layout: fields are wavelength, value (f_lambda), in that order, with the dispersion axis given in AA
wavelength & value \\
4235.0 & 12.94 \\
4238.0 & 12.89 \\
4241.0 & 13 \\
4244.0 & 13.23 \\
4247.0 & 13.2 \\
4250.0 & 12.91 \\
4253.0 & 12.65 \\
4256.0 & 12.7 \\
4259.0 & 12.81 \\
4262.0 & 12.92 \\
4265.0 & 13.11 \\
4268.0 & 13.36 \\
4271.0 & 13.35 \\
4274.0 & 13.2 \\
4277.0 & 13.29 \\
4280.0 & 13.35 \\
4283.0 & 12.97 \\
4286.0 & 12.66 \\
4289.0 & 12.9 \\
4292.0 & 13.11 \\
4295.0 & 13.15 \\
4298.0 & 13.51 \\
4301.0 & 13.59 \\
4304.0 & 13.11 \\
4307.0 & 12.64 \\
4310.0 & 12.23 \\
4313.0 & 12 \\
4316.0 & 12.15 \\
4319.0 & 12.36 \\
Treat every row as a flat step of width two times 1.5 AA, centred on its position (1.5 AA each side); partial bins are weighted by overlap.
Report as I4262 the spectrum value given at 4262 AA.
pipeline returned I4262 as 12.92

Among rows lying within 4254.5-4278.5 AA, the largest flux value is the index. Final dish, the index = 13.36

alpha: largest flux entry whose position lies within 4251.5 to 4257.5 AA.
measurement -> 12.7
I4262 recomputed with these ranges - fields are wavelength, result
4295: 13.15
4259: 12.81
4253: 12.65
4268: 13.36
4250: 12.91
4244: 13.23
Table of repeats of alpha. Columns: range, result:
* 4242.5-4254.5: 13.23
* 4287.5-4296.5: 13.15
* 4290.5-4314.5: 13.59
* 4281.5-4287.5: 12.97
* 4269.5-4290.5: 13.35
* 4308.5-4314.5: 12.23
